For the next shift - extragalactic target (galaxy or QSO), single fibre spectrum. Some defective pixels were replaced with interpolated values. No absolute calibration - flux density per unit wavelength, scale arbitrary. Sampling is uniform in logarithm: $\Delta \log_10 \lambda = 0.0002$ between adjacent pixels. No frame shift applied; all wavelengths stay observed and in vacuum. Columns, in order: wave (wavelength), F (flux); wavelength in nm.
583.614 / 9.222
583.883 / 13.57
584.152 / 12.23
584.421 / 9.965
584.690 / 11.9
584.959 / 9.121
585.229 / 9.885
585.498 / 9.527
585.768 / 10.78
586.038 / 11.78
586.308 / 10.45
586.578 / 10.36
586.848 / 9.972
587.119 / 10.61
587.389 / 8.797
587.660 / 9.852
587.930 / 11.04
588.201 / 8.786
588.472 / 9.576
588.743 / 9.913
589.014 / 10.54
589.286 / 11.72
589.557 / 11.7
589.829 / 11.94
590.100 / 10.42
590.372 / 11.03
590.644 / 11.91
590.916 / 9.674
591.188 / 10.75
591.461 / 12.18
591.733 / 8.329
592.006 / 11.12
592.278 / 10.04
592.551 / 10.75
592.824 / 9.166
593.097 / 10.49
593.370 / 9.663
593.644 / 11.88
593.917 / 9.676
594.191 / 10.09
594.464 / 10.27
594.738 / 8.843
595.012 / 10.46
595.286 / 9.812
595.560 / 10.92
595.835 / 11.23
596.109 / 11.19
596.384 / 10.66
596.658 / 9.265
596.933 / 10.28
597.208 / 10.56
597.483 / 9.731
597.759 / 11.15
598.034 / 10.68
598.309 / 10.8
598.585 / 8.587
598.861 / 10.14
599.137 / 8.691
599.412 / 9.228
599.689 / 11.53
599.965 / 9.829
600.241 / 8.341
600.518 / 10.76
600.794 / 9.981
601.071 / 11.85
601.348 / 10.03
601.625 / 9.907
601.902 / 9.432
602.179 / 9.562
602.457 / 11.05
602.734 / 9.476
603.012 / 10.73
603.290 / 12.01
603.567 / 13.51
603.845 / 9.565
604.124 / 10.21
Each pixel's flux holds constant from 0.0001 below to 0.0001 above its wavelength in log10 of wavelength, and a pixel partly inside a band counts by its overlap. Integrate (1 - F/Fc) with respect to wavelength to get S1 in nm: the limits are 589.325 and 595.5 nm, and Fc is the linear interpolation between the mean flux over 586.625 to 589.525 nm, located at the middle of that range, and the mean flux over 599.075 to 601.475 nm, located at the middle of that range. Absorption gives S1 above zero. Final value -0.224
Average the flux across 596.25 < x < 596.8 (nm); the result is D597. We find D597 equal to 9.97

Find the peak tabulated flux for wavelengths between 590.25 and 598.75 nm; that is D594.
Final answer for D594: 12.18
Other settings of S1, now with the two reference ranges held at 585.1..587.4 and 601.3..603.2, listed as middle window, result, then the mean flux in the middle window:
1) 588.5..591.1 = -0.17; 10.9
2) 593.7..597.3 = -0.04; 10.3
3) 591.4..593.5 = 0.02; 10.2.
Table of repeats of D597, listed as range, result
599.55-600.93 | 10.1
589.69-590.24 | 11.2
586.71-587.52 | 9.8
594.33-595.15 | 9.85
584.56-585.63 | 10.1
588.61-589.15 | 10.2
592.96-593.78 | 10.7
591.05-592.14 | 10.6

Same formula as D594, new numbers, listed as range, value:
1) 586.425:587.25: 10.61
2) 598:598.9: 10.8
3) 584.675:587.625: 11.9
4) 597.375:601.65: 11.85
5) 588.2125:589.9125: 11.94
